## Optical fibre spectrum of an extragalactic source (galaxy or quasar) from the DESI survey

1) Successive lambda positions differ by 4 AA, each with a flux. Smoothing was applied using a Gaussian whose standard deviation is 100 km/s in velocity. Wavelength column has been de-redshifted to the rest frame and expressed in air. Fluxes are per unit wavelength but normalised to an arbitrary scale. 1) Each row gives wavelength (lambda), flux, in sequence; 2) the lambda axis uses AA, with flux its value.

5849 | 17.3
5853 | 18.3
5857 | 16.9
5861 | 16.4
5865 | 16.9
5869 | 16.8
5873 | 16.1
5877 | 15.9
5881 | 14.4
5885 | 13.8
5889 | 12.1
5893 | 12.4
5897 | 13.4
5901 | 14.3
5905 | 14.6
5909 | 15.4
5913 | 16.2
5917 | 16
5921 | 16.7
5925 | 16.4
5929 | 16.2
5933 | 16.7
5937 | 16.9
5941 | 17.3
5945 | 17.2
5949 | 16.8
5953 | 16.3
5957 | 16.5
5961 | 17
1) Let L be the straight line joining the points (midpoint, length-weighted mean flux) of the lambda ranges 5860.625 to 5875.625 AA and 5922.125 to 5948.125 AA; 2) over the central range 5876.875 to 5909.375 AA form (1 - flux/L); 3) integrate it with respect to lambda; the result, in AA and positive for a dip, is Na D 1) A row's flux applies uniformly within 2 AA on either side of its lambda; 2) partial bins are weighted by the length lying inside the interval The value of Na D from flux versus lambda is 5.4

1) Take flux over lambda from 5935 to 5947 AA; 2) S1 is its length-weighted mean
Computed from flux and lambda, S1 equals 17.1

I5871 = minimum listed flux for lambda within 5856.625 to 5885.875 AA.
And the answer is 13.8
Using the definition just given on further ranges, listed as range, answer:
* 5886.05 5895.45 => 12.1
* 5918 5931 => 16.2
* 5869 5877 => 15.9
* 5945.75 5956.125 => 16.3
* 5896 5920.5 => 13.4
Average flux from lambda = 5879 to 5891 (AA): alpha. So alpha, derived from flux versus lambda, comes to 13.4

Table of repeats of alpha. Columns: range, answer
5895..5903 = 13.9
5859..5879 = 16.4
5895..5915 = 14.8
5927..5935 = 16.4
